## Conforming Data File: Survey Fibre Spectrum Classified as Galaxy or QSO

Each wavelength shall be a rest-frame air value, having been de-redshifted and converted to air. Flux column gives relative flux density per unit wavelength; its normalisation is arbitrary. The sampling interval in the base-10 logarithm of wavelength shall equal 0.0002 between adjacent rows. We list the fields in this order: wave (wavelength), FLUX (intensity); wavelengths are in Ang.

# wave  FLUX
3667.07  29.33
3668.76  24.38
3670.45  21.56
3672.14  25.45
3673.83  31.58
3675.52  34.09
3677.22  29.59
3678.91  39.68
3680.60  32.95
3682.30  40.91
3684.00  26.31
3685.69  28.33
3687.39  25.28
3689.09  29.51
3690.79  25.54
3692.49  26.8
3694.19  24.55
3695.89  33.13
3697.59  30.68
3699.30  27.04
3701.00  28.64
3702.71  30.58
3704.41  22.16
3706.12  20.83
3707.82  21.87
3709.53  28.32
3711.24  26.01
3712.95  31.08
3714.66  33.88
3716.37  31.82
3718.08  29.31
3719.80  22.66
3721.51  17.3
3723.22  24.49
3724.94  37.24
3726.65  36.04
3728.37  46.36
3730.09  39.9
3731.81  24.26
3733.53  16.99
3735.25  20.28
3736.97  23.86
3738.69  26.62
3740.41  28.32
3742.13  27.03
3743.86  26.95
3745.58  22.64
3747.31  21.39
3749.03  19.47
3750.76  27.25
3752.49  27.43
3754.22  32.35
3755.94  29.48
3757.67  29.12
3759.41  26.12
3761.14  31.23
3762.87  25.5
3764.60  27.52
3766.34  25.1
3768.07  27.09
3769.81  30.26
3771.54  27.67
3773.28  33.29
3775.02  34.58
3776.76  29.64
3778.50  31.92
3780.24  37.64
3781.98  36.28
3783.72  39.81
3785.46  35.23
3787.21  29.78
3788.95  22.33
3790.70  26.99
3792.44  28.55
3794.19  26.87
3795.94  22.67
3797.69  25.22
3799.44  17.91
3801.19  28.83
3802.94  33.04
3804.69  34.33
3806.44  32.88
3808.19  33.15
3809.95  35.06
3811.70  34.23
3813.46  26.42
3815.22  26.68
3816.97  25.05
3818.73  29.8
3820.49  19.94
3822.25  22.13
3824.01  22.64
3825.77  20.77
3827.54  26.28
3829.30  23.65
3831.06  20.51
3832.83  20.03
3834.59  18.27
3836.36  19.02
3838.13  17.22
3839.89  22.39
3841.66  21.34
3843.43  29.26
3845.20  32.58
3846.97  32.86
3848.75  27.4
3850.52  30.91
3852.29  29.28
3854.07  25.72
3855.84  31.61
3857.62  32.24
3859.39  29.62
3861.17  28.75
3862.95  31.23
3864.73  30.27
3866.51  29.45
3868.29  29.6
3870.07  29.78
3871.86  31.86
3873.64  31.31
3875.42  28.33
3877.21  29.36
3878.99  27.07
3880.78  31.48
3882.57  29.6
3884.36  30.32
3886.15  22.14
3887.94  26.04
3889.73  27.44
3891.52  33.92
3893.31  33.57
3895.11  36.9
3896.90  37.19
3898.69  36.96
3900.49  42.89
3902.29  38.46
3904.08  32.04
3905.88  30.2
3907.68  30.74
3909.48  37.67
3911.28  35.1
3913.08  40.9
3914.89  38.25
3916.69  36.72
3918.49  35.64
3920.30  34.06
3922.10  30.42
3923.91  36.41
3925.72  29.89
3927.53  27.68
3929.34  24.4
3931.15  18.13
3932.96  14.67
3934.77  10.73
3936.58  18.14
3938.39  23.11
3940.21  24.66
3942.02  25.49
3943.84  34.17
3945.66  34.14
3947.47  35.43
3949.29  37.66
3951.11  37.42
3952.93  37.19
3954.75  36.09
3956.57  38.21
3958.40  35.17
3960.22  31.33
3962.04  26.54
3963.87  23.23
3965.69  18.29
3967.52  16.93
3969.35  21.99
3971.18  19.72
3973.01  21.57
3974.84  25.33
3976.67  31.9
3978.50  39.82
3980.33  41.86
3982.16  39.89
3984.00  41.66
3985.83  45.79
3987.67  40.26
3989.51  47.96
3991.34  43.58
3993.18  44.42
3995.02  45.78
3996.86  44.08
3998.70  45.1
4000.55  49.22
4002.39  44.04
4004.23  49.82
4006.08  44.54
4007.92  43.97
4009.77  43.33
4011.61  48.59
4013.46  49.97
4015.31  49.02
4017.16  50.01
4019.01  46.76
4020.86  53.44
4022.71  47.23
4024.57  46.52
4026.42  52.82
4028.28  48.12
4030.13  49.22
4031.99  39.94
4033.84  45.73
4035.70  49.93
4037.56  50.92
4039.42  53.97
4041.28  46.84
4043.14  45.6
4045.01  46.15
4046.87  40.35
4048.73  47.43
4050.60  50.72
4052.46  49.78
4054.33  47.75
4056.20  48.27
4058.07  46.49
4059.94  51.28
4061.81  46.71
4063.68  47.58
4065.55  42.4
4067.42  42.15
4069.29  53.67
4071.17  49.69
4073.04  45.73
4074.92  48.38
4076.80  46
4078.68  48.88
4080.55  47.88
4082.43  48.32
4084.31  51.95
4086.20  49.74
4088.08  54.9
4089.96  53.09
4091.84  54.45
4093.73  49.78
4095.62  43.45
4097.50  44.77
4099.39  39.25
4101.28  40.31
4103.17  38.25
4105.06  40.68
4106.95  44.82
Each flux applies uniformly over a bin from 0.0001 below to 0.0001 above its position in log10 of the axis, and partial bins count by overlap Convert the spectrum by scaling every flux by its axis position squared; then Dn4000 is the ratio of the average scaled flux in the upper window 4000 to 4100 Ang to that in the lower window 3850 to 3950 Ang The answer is 1.69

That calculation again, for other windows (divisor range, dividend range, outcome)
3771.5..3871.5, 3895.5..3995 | 1.23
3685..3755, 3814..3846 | 0.90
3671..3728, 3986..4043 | 1.91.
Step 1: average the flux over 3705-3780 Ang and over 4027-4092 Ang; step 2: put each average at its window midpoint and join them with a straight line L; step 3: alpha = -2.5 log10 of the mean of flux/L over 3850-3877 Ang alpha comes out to 0.19 mag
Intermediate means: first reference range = 28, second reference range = 48.2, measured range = 30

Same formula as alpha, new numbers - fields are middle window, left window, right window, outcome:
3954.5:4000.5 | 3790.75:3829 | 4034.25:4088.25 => 0.18 mag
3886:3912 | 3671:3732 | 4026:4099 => 0.18 mag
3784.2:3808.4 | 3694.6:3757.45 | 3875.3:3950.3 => 0.01 mag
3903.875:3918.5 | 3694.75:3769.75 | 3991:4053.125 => 0.13 mag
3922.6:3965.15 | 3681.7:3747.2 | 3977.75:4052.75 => 0.42 mag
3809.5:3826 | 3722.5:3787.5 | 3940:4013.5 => 0.20 mag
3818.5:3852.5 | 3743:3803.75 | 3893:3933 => 0.26 mag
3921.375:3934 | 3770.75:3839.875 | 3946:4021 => 0.34 mag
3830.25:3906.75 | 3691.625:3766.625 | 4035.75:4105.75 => 0.22 mag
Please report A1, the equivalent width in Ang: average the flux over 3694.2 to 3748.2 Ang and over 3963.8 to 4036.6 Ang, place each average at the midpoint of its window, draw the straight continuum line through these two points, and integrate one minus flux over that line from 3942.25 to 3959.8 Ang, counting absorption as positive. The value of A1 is 1.6 Ang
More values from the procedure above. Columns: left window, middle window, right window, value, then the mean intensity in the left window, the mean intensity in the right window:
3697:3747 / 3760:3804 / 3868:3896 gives -1.4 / 27.6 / 29.9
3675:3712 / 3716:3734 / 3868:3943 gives -0.6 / 28.7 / 30.2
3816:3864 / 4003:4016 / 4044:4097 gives -1.4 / 25.6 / 48.3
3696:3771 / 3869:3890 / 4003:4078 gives 4.7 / 27.6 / 47.7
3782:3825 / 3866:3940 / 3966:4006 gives 7.0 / 28.4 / 38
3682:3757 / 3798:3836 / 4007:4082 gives 8.4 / 27.7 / 47.7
